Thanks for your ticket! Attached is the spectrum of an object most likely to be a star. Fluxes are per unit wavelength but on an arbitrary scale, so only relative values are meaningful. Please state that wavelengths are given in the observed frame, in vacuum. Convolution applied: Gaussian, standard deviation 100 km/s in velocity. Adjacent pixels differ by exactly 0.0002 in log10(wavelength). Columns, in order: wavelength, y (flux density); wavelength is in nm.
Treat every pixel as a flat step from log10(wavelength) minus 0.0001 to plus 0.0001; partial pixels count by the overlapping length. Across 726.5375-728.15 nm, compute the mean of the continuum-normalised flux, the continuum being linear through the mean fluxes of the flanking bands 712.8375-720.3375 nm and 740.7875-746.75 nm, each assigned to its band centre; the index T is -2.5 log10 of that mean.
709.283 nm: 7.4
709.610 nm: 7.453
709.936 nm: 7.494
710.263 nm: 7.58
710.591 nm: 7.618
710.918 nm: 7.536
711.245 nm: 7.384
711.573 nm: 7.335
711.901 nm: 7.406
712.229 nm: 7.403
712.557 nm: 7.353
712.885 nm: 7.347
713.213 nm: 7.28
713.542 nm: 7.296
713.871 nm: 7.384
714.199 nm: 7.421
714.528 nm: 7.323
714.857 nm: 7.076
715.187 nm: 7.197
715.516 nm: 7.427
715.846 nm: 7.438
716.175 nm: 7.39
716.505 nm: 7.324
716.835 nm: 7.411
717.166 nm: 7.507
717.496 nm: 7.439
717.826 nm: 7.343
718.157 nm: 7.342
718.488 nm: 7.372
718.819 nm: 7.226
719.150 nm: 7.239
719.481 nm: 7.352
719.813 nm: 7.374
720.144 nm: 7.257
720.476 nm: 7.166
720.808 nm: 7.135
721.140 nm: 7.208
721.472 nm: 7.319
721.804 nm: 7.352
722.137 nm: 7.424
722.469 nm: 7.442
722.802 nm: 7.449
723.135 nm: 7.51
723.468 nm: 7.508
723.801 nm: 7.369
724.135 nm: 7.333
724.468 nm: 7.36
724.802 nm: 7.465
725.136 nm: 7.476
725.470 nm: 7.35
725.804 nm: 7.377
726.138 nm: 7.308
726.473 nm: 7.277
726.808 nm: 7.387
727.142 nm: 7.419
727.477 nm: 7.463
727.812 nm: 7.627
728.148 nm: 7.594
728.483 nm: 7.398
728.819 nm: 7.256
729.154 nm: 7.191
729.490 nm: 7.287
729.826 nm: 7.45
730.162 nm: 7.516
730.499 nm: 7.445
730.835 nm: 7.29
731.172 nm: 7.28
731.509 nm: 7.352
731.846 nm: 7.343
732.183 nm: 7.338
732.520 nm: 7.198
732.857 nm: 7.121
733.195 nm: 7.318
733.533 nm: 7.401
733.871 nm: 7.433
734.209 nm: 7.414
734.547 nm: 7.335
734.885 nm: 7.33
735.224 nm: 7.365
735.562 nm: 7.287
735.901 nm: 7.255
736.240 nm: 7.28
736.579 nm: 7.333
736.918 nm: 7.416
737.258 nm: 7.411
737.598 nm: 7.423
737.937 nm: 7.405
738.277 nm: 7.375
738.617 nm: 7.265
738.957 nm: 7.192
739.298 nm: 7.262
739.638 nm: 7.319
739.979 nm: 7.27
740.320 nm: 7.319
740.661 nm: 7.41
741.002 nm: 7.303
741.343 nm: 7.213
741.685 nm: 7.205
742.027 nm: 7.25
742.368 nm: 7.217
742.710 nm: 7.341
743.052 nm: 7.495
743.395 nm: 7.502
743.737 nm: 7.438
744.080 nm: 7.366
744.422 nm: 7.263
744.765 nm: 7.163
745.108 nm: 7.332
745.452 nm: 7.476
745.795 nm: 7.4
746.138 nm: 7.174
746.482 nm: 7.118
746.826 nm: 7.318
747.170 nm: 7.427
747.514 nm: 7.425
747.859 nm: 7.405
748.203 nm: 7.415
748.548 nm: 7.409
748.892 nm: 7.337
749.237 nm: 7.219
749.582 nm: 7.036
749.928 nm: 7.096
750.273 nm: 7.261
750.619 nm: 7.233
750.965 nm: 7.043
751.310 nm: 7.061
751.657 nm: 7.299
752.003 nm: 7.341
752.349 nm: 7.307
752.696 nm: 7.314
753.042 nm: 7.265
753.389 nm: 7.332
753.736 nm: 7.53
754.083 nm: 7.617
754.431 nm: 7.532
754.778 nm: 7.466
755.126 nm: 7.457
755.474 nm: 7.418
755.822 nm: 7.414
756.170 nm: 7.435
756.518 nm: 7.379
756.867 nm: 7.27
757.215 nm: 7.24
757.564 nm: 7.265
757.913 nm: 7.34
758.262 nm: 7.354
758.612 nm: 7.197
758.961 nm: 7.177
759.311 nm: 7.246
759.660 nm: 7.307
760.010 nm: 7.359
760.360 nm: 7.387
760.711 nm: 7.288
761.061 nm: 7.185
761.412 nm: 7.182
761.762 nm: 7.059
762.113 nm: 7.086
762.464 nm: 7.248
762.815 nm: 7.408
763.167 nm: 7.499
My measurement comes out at -0.02 mag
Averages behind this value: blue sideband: 7.34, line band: 7.47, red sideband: 7.31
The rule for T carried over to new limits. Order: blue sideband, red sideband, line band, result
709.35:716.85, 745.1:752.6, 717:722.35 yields 0.01 mag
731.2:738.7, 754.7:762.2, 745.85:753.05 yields 0.01 mag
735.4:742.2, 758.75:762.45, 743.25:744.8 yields -0.01 mag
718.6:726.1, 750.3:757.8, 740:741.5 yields 0.01 mag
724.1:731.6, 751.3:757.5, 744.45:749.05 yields 0.01 mag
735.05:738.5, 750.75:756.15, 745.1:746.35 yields 0.00 mag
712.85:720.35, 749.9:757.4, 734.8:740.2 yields 0.00 mag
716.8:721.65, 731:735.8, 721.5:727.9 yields -0.01 mag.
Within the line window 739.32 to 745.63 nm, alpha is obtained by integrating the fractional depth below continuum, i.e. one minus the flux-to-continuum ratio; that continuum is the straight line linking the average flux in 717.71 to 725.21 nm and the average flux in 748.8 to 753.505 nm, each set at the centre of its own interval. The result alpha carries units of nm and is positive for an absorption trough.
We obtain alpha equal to -0.06 nm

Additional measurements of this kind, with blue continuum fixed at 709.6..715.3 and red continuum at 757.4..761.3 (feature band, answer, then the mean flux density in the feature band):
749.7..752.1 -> 0.04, 7.18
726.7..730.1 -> -0.03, 7.41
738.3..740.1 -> 0.01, 7.27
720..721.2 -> 0.03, 7.19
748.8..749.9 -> 0.02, 7.17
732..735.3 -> 0.01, 7.32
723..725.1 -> -0.02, 7.43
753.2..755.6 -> -0.06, 7.48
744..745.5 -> 0.00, 7.3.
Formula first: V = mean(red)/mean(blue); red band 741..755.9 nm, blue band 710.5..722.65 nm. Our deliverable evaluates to 1.00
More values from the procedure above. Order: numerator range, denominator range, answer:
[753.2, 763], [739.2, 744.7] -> 1.00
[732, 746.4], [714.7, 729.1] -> 0.99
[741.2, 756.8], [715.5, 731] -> 0.99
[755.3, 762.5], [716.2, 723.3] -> 0.99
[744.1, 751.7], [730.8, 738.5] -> 0.99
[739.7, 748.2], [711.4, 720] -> 1.00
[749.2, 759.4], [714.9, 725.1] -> 0.99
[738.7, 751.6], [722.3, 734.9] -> 0.99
